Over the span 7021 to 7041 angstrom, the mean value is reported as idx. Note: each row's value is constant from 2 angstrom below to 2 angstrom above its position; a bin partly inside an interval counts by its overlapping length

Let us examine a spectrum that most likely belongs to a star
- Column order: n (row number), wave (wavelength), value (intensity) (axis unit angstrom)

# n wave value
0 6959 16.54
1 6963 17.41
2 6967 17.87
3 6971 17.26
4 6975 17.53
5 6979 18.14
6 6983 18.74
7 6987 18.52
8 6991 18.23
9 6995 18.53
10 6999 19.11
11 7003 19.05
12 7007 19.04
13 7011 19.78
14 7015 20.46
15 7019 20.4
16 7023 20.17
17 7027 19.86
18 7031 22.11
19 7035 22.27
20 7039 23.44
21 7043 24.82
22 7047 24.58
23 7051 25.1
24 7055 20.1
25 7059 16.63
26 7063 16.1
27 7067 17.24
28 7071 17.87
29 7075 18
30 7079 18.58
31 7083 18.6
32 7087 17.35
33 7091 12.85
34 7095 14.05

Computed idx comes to 21.6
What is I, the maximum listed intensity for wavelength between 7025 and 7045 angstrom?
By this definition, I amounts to 24.82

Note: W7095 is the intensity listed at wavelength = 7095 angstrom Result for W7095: 14.05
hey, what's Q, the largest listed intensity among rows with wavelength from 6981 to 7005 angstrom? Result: 19.11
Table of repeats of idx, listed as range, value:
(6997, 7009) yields 19.1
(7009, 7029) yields 20.1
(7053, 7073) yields 17.6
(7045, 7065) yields 20.5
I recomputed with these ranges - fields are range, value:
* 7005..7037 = 22.27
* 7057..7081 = 18.58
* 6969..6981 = 18.14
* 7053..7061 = 20.1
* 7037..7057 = 25.1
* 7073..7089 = 18.6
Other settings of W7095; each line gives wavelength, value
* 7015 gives 20.46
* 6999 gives 19.11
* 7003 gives 19.05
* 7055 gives 20.1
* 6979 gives 18.14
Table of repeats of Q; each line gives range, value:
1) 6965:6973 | 17.87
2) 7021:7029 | 20.17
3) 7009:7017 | 20.46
